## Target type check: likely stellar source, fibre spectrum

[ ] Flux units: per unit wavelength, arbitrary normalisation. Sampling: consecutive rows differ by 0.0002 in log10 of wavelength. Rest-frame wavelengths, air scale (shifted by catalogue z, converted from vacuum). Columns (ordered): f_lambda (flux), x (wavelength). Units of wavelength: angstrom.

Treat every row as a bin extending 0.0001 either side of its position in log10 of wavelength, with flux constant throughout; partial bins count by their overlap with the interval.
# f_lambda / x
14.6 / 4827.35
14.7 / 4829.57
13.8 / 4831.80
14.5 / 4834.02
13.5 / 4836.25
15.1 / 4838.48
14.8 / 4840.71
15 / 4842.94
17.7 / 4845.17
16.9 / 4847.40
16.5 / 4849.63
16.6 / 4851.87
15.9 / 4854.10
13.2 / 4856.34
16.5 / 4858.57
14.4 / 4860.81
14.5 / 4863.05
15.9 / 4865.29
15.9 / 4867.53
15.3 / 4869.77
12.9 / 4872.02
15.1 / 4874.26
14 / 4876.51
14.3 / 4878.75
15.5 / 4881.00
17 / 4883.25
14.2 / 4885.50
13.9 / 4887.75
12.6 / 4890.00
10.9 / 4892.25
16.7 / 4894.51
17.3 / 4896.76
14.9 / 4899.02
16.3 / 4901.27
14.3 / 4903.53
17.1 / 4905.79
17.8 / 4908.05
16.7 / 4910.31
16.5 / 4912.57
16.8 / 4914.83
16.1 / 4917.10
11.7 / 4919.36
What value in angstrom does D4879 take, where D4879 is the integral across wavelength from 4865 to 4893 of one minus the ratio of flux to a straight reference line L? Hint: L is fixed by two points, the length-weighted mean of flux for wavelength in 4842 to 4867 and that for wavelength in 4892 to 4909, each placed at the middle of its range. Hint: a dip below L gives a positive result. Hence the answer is 2.5 angstrom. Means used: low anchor 15.7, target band 14.4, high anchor 15.9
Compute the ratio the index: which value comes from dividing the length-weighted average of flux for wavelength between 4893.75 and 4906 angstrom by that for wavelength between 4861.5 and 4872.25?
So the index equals 1.1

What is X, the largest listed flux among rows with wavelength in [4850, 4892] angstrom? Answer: 17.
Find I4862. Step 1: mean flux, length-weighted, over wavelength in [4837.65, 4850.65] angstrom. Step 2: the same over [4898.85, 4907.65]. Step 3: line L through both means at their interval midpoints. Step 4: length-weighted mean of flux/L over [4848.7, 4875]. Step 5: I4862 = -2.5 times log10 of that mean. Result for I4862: 0.05 mag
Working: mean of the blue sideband 16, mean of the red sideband 15.9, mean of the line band 15.2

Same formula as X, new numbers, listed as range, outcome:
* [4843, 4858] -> 17.7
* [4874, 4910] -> 17.8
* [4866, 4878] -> 15.9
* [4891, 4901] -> 17.3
